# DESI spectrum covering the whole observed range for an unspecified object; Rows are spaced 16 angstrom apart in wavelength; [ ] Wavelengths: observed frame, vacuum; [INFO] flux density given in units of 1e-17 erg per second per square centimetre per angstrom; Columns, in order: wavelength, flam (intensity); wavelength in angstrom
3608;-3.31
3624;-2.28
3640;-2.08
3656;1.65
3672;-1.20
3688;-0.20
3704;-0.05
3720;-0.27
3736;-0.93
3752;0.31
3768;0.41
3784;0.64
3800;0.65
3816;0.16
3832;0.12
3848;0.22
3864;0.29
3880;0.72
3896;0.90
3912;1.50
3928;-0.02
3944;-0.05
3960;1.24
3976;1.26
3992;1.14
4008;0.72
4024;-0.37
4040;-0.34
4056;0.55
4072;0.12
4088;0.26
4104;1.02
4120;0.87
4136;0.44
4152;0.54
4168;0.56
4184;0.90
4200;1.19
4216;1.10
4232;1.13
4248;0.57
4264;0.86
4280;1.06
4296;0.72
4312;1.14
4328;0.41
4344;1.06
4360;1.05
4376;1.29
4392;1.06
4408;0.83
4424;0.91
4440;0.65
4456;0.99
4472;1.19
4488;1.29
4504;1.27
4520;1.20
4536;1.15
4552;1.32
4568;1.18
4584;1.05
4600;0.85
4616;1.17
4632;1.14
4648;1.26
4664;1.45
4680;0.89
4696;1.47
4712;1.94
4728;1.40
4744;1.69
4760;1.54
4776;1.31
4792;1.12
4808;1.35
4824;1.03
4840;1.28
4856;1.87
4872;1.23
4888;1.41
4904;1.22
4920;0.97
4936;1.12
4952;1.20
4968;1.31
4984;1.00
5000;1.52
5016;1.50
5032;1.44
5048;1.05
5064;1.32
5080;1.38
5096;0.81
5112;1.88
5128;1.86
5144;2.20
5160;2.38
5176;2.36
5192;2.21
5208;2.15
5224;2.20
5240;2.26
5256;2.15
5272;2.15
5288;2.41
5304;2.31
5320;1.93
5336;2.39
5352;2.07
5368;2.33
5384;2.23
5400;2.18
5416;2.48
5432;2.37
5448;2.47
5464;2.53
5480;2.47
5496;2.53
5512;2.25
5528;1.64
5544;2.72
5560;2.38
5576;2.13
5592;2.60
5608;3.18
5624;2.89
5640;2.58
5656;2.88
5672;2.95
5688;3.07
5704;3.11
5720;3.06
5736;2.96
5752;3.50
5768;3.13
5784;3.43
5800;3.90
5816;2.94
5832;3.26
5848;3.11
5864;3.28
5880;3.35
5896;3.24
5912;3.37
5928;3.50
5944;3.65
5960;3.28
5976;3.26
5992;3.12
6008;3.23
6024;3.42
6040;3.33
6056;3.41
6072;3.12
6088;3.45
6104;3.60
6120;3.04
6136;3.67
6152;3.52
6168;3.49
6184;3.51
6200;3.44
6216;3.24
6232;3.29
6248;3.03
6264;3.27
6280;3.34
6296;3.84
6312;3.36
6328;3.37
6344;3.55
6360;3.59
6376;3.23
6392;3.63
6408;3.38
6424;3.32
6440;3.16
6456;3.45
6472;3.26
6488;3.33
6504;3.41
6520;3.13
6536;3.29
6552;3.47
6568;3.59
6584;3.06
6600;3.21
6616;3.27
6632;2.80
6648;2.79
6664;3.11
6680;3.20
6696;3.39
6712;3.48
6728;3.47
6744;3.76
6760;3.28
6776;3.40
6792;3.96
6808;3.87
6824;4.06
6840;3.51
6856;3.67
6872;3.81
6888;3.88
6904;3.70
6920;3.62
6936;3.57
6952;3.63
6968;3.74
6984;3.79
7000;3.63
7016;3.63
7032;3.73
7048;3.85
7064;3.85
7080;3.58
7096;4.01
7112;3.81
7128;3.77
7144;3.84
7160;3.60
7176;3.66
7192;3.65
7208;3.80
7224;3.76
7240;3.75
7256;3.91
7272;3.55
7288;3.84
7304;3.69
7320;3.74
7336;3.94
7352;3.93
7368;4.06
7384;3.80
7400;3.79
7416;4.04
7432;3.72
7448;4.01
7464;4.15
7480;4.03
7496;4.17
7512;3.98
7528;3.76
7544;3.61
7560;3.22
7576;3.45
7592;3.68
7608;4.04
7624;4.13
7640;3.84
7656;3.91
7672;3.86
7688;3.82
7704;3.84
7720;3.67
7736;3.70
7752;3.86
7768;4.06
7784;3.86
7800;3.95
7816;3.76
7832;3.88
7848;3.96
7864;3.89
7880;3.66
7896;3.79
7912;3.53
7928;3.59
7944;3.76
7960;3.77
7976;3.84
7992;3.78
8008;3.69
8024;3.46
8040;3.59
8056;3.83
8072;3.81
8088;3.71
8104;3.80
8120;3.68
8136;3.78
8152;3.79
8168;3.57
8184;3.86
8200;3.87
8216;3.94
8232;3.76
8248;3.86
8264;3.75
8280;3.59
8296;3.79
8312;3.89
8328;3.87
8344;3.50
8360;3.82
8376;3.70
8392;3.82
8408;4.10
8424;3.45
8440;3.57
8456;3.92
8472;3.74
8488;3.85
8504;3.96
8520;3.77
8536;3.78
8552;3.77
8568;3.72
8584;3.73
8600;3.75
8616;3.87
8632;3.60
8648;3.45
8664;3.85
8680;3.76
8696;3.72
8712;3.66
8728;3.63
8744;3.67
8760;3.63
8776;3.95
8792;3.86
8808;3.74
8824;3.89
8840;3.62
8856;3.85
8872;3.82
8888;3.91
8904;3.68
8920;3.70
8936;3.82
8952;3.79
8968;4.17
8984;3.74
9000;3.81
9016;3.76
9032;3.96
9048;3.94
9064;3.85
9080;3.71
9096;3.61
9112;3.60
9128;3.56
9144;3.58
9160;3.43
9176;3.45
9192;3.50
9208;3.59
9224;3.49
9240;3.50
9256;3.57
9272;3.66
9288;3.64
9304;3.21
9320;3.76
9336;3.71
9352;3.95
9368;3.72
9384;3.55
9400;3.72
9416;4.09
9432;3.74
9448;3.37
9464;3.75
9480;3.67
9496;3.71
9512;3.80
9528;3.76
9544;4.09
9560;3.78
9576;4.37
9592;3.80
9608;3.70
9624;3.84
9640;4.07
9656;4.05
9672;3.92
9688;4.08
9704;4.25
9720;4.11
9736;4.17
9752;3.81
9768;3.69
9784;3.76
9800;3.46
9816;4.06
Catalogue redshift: 0.28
